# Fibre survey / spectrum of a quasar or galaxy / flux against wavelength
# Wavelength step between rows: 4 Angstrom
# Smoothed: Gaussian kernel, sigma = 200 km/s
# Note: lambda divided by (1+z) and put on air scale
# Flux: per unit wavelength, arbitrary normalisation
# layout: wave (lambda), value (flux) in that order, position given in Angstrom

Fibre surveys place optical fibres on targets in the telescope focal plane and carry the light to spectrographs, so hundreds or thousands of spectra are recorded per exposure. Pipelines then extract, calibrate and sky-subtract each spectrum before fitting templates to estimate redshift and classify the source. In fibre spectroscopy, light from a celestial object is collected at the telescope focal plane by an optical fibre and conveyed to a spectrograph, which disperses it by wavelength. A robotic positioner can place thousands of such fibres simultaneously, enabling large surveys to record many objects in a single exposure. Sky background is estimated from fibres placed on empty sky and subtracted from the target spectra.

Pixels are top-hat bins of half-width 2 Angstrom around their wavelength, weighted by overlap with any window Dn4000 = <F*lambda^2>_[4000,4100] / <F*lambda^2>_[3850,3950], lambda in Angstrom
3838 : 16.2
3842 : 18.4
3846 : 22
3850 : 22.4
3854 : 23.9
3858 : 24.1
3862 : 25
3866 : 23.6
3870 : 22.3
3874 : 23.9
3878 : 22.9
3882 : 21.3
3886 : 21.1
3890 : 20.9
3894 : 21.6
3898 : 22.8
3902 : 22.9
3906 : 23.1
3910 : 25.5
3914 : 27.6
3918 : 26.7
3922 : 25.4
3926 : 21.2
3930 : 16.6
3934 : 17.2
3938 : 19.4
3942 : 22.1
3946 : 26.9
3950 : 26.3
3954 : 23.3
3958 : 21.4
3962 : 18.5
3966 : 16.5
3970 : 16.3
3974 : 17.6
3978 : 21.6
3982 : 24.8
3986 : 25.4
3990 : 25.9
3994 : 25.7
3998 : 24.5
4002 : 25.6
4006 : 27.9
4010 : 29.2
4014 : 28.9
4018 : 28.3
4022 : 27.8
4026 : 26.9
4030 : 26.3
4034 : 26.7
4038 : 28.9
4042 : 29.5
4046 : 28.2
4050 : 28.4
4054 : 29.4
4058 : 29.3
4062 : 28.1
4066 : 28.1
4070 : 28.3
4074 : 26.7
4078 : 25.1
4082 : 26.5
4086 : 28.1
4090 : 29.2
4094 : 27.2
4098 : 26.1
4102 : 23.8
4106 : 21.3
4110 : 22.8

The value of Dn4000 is 1.3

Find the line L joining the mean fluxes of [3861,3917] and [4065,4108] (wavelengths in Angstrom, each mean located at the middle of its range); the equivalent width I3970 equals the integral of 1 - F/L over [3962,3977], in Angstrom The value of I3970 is 4.4 Angstrom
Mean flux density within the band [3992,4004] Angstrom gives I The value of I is 25.3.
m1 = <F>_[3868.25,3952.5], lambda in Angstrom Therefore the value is 22.8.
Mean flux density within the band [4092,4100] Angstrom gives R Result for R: 26.6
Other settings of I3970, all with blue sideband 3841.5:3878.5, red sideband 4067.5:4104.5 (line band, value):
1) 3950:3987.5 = 6.00 Angstrom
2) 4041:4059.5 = -1.97 Angstrom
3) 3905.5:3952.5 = 1.90 Angstrom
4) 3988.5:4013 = -1.20 Angstrom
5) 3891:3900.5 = 0.61 Angstrom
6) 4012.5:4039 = -1.94 Angstrom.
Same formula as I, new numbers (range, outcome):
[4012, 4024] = 28.3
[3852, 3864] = 24.3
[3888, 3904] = 22.1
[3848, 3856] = 23.1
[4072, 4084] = 26.1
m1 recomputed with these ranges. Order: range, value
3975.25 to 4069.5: 27.1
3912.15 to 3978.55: 21.4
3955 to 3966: 19.6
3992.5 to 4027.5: 27.2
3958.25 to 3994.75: 21.2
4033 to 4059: 28.7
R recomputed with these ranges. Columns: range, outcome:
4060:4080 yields 27.3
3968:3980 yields 18.5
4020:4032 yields 27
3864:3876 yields 23.3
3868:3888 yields 22.3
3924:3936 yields 18.3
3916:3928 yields 24.4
